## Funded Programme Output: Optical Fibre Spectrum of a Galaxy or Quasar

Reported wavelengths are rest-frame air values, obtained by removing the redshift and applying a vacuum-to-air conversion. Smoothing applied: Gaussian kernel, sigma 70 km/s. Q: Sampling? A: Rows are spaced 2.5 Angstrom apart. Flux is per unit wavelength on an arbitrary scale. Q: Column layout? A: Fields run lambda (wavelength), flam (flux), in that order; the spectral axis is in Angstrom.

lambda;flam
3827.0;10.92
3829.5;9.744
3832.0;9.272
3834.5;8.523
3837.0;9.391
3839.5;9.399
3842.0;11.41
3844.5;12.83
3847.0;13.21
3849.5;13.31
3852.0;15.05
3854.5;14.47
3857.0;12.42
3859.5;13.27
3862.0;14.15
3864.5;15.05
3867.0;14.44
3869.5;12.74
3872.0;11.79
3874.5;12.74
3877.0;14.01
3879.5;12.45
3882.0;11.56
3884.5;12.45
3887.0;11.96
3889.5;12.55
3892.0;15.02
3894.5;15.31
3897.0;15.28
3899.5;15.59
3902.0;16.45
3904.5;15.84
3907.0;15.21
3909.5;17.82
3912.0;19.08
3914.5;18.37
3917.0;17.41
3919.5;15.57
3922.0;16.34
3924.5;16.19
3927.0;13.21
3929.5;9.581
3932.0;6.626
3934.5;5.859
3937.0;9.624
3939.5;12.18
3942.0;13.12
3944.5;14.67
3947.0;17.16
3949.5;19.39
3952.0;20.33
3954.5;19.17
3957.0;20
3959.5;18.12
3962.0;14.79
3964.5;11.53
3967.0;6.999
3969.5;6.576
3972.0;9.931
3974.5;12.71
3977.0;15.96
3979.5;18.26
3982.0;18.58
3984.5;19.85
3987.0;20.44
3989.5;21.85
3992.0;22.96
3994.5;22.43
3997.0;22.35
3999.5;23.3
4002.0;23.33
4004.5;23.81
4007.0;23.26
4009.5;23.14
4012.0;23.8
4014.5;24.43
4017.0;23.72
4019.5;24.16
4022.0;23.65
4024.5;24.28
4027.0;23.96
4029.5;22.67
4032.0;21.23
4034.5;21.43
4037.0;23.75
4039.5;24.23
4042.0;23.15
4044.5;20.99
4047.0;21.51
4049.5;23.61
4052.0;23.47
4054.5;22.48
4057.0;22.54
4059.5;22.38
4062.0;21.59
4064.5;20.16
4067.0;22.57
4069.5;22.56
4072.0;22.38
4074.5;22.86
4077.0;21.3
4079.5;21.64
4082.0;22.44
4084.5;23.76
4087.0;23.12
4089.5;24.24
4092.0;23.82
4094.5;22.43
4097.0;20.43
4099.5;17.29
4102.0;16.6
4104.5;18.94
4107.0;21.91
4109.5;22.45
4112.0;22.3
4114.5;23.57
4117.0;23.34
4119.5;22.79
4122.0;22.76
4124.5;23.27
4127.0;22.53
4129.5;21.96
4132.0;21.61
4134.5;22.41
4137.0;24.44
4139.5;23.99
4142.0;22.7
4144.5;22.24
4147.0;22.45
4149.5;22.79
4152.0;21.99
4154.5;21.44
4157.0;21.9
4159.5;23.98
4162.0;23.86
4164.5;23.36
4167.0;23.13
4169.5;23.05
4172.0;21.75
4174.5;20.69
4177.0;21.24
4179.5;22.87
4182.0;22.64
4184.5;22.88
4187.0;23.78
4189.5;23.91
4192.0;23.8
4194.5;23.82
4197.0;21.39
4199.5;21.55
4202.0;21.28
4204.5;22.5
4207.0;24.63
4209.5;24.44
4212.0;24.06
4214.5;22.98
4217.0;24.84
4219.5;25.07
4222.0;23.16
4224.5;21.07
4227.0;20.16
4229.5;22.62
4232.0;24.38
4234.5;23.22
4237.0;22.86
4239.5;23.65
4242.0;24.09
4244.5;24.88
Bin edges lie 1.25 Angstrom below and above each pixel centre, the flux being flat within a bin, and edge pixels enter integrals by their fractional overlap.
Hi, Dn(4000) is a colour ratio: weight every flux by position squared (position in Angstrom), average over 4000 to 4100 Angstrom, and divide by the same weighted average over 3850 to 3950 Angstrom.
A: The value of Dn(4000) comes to 1.7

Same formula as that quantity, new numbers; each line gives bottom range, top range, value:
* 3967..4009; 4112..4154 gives 1.30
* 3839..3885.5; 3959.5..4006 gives 1.44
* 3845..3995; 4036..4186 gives 1.66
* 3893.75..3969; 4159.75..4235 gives 1.77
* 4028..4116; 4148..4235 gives 1.10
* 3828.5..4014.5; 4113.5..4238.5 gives 1.69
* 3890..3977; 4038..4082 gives 1.65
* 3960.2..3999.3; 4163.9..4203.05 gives 1.50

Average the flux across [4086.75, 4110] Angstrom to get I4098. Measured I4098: 21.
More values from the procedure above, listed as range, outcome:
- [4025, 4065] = 22.5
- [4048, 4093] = 22.6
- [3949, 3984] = 15.2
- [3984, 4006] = 22.4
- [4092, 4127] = 21.5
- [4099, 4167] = 22.3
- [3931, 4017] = 17.4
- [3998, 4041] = 23.4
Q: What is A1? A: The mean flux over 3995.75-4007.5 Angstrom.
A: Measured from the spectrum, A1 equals 23.2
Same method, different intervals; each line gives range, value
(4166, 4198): 22.7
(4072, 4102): 21.9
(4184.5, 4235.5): 23.1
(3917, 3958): 14.4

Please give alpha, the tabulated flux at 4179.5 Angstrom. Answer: 22.87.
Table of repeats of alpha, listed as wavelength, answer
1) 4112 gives 22.3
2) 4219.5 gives 25.07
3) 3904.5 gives 15.84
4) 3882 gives 11.56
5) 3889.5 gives 12.55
